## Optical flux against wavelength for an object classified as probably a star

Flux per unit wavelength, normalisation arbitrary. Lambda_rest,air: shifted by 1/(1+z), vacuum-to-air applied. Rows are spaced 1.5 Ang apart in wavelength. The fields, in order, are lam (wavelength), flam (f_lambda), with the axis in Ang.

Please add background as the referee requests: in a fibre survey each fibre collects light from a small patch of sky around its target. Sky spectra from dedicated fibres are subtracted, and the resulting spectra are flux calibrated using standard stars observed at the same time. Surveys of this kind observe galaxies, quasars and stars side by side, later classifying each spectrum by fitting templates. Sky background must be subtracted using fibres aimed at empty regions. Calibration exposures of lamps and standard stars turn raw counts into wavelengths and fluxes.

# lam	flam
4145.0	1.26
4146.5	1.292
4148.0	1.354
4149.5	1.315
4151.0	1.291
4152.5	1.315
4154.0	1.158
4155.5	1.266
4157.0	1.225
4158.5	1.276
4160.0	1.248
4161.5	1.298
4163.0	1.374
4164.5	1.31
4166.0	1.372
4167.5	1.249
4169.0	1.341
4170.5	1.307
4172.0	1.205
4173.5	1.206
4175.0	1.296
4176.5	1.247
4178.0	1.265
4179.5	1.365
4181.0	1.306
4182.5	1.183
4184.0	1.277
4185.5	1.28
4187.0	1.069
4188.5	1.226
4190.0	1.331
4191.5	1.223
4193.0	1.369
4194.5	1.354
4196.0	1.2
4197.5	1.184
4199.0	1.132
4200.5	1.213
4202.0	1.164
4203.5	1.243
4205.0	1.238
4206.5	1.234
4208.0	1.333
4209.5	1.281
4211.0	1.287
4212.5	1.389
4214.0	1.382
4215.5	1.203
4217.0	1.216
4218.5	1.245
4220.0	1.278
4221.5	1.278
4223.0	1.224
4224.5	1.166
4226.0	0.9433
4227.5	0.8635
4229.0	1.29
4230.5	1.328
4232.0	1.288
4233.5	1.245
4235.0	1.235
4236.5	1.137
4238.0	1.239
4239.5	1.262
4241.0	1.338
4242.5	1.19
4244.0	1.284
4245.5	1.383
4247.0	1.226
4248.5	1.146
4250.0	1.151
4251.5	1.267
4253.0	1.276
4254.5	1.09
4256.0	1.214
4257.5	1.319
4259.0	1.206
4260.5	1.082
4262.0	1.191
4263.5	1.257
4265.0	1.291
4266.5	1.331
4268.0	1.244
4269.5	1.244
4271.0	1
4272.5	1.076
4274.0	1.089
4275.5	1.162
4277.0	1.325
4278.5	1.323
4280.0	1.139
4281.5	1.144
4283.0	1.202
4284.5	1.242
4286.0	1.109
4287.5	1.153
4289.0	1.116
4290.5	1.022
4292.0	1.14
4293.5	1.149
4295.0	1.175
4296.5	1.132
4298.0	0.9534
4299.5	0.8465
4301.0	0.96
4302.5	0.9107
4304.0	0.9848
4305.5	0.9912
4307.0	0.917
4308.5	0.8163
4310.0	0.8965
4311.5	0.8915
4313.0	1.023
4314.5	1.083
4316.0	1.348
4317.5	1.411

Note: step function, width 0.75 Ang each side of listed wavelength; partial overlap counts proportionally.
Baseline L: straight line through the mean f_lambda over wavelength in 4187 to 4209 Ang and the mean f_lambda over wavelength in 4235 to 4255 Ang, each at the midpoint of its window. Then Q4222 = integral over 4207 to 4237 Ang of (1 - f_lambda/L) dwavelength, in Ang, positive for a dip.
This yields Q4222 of 0.11 Ang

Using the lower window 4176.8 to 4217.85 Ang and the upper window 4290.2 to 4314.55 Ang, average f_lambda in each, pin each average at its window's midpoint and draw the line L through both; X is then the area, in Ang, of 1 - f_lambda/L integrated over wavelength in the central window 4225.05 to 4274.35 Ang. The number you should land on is -3.6 Ang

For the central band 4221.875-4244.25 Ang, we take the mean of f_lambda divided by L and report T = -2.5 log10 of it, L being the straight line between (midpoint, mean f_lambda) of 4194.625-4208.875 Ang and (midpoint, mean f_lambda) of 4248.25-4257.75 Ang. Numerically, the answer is 0.01 mag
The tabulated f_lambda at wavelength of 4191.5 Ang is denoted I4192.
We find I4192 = 1.223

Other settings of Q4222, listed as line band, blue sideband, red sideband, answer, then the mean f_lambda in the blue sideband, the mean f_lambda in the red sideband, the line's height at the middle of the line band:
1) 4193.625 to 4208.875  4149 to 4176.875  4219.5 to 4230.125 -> -0.4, 1.28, 1.15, 1.2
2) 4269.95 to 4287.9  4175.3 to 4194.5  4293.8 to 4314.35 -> -2.3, 1.27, 0.969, 1.03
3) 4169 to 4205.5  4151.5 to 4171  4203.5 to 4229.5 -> 0.3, 1.29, 1.23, 1.26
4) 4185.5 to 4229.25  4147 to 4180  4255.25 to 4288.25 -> 0.8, 1.29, 1.2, 1.25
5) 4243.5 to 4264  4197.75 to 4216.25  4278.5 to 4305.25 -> -1.0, 1.26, 1.09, 1.16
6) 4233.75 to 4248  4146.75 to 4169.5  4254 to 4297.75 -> -0.5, 1.29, 1.18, 1.21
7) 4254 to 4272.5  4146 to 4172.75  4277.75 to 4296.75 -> -0.3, 1.29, 1.16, 1.18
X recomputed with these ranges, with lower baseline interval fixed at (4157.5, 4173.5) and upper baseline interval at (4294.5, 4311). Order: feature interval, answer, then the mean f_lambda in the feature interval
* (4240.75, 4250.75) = -1.3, 1.24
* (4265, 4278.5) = -2.1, 1.2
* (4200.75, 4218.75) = -1.3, 1.27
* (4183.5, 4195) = -0.3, 1.26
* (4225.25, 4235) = -0.3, 1.17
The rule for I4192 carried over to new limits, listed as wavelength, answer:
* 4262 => 1.191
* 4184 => 1.277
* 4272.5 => 1.076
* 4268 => 1.244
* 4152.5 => 1.315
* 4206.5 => 1.234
